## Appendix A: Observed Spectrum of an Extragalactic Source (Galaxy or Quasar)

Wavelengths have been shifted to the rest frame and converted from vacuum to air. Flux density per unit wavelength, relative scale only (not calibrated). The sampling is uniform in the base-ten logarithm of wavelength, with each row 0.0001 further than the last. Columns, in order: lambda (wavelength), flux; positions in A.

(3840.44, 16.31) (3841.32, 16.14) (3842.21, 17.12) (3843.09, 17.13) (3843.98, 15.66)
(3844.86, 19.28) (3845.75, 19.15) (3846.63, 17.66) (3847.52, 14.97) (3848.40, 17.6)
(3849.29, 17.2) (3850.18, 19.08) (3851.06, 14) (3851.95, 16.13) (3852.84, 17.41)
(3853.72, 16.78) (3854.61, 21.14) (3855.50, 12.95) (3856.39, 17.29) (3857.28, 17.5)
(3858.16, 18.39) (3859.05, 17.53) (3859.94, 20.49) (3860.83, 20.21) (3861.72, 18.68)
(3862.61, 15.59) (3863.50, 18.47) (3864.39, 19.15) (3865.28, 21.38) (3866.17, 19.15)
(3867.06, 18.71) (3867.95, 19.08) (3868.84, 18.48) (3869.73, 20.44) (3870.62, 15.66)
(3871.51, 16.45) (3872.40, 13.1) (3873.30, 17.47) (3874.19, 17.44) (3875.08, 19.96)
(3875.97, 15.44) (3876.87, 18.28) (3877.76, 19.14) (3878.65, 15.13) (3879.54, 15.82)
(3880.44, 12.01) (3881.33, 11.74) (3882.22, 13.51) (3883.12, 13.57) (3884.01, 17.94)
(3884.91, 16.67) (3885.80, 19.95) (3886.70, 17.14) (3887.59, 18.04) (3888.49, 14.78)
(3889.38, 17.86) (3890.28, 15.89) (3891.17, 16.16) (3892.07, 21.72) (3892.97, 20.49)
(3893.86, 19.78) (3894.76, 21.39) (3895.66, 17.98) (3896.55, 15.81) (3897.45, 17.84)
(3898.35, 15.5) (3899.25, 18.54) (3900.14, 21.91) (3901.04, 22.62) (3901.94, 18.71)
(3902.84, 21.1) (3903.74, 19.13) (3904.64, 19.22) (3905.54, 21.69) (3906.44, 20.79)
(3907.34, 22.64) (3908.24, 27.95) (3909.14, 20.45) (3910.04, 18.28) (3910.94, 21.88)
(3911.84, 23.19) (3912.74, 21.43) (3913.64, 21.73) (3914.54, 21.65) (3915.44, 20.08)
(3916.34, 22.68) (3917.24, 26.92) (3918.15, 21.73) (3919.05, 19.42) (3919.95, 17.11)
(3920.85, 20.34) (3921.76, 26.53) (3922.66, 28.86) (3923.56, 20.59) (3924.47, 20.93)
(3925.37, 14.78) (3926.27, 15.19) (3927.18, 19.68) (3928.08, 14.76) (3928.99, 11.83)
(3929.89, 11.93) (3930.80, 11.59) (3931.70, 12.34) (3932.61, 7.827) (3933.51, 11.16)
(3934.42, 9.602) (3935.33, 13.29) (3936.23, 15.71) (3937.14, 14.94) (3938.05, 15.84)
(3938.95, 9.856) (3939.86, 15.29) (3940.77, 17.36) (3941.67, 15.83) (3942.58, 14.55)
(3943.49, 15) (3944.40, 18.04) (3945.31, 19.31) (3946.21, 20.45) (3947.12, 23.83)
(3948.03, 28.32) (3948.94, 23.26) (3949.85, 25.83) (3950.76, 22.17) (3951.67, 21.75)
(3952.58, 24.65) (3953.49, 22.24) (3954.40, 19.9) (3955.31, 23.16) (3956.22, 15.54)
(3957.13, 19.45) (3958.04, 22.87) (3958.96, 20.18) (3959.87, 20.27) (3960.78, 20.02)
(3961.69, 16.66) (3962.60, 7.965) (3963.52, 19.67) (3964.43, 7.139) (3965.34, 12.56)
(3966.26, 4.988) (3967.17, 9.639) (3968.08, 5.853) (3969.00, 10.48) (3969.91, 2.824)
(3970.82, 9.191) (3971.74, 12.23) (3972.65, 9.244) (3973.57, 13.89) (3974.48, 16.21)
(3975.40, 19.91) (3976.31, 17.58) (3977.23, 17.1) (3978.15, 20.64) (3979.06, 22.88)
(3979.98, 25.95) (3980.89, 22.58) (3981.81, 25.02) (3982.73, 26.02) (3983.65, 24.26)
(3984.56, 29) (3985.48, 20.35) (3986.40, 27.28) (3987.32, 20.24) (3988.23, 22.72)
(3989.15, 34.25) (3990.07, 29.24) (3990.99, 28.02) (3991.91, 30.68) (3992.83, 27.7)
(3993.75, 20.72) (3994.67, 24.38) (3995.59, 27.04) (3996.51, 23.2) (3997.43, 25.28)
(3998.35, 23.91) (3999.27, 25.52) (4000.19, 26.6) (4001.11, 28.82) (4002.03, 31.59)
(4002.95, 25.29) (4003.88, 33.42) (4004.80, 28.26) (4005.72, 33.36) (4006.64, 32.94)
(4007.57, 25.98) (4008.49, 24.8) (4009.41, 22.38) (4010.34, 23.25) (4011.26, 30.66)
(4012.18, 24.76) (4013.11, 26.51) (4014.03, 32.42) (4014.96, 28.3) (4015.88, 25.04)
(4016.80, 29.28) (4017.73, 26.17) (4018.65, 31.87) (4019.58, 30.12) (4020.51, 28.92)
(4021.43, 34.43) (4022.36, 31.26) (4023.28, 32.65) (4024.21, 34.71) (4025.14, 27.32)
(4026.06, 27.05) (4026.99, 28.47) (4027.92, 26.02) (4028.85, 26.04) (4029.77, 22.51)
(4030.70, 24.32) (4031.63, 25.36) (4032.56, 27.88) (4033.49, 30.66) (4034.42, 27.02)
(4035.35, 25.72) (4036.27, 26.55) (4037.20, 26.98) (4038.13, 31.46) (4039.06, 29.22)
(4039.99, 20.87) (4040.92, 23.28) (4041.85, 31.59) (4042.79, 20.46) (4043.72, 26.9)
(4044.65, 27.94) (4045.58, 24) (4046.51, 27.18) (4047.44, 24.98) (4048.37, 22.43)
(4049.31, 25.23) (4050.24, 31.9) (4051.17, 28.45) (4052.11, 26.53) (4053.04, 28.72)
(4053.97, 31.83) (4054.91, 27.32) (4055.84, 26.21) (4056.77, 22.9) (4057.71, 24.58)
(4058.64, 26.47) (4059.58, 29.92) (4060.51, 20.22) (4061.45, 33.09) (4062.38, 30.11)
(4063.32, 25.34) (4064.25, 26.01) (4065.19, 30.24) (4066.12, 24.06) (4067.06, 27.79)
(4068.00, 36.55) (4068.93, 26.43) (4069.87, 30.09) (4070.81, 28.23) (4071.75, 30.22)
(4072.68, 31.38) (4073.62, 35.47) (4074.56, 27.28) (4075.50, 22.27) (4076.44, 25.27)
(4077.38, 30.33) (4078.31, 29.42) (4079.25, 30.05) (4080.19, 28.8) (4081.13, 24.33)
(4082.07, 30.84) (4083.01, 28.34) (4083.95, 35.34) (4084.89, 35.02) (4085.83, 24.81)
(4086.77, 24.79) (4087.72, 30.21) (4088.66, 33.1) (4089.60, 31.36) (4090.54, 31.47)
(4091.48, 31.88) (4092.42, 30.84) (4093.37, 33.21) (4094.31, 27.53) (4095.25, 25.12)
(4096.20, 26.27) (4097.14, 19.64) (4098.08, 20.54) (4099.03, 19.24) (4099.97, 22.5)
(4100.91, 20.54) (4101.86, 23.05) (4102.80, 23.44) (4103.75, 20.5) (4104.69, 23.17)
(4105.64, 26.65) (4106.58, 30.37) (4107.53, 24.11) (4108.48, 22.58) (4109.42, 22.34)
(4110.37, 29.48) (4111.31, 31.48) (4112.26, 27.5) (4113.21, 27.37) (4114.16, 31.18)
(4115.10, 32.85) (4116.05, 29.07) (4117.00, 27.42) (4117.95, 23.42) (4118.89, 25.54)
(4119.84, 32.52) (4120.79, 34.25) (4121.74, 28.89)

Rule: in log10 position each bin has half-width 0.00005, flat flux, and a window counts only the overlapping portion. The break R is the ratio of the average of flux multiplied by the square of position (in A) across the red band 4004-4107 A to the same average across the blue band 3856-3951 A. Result 1.6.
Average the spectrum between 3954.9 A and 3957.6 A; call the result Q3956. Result 19.4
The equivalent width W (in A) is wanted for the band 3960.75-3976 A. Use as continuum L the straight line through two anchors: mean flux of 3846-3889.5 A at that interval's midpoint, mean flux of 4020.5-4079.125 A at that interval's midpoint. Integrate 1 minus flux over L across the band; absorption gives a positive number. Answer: 7.6 A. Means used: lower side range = 17.2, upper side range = 27.7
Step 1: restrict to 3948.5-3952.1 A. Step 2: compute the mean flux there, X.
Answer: 23.3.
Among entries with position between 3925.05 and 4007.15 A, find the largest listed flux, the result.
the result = 34.25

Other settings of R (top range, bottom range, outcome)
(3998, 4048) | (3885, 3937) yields 1.57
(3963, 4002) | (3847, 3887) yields 1.26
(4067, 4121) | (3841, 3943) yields 1.73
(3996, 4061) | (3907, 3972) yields 1.63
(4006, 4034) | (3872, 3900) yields 1.76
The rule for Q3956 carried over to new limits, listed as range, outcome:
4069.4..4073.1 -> 30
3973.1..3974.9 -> 15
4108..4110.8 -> 24.7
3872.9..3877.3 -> 17.7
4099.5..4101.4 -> 21.5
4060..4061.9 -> 26.7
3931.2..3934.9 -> 10.3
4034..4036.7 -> 26.5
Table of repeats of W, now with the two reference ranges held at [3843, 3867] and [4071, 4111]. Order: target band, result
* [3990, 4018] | -4.1 A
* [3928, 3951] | 5.5 A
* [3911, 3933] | 1.6 A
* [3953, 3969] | 4.6 A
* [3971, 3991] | 1.0 A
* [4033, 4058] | -1.3 A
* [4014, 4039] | -3.8 A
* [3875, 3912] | 1.7 A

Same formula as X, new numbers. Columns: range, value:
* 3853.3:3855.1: 18.8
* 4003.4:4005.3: 30.8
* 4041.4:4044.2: 26.2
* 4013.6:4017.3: 28.7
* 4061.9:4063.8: 27.9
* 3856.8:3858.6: 18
